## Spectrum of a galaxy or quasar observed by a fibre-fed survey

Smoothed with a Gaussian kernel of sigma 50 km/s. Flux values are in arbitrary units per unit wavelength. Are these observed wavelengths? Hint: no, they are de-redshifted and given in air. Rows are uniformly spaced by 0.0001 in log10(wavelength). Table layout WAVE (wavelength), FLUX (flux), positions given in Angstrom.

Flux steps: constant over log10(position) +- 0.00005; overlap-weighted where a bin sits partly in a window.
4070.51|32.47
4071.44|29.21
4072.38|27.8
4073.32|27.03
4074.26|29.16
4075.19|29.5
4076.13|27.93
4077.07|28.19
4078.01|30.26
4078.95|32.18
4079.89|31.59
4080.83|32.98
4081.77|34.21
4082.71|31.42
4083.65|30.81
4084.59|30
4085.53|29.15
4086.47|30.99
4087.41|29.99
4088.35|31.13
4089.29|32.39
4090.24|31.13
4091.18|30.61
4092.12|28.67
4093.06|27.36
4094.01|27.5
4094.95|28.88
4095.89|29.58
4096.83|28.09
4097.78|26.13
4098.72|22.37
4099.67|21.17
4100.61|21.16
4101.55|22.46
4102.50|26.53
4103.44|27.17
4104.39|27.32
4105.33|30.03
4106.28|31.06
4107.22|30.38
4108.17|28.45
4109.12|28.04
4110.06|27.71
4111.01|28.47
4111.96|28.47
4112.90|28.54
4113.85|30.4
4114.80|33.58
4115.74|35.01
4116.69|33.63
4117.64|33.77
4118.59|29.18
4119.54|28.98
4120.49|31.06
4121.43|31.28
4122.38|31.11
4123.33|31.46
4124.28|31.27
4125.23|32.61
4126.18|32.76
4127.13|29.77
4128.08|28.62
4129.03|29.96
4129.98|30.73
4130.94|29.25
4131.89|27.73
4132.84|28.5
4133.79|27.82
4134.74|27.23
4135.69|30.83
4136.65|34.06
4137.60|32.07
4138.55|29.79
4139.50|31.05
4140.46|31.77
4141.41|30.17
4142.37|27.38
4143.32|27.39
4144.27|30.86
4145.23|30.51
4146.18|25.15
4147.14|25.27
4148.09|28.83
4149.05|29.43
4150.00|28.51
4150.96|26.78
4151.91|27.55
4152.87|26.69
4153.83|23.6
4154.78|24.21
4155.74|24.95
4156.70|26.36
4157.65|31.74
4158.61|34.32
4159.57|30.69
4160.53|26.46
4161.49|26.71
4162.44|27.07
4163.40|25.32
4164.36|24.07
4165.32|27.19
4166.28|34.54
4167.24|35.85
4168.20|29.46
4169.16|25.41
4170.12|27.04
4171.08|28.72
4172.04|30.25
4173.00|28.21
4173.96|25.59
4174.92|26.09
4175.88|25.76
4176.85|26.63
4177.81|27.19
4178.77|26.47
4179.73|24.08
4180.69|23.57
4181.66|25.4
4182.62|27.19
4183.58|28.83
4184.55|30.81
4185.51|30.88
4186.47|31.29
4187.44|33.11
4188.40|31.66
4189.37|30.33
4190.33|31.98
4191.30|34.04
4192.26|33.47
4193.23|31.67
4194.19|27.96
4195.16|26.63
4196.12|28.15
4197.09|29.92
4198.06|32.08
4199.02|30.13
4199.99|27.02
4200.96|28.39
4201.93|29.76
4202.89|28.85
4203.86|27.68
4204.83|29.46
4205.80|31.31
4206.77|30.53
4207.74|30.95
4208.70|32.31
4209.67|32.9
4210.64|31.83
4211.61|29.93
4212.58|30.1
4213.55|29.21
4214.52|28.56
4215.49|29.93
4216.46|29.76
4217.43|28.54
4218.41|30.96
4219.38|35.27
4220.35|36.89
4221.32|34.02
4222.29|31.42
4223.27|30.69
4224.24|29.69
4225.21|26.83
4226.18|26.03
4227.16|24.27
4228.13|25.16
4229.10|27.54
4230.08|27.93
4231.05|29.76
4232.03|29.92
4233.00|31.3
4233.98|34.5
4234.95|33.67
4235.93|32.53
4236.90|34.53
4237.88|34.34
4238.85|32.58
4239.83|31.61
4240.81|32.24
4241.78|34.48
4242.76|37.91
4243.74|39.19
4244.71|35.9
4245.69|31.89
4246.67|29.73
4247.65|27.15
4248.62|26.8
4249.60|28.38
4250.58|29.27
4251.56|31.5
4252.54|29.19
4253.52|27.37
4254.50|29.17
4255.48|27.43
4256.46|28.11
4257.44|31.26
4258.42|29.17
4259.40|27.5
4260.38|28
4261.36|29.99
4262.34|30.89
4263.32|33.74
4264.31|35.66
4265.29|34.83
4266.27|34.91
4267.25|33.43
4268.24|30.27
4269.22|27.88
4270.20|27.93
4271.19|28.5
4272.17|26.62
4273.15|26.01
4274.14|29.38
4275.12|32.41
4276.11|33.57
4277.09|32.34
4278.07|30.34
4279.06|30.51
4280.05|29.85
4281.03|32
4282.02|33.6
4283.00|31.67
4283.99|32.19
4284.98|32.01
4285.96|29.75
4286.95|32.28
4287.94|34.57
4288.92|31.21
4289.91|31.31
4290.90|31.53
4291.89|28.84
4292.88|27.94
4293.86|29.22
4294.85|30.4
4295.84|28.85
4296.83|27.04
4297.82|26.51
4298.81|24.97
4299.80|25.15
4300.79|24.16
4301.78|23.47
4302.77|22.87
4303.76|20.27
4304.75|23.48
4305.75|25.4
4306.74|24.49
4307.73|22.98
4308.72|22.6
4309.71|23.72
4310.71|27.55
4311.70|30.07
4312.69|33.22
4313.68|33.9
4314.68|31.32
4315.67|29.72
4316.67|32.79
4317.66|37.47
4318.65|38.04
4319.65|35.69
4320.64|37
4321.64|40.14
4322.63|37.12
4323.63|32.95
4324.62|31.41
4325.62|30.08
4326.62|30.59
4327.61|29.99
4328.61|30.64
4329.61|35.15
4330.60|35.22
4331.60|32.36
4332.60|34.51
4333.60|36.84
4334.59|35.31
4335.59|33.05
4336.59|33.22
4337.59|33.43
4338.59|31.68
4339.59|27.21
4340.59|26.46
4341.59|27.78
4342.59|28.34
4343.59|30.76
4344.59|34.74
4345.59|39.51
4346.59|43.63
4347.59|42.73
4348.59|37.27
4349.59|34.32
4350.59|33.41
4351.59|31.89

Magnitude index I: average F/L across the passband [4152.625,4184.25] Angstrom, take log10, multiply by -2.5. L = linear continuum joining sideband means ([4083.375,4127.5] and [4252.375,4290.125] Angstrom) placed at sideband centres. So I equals 0.09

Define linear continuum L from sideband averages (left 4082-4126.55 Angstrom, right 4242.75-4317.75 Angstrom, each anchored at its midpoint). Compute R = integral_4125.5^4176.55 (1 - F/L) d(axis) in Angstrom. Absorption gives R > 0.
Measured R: 1.40 Angstrom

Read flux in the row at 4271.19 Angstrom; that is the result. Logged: 28.5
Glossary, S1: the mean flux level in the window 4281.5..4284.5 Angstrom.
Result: 32.4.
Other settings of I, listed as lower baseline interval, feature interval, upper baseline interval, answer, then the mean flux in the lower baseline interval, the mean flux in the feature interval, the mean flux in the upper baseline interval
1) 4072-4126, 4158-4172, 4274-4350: 0.042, 29.4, 28.8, 31.1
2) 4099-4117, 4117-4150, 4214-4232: -0.050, 28.3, 29.9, 29.6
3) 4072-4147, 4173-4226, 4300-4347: 0.017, 29.5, 29.7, 31.1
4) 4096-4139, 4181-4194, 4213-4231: -0.042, 29.3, 30.7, 29.6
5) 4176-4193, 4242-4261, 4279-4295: 0.005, 29.2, 30.3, 31.1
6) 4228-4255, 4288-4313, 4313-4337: 0.232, 31.3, 26.8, 33.9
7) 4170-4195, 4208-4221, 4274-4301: -0.075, 28.8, 31.3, 30.2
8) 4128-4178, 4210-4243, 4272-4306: -0.082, 28.4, 31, 28.9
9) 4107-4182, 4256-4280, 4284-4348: -0.008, 28.9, 30.5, 30.9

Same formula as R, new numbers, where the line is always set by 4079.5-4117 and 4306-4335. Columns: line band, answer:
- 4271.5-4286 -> 0.3 Angstrom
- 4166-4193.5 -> 1.0 Angstrom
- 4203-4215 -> 0.1 Angstrom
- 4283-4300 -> 1.0 Angstrom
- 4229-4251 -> -0.7 Angstrom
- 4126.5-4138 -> -0.1 Angstrom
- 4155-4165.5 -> 0.8 Angstrom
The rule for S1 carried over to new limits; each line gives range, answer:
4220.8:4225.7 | 30.6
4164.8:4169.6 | 30.5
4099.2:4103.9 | 23.7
